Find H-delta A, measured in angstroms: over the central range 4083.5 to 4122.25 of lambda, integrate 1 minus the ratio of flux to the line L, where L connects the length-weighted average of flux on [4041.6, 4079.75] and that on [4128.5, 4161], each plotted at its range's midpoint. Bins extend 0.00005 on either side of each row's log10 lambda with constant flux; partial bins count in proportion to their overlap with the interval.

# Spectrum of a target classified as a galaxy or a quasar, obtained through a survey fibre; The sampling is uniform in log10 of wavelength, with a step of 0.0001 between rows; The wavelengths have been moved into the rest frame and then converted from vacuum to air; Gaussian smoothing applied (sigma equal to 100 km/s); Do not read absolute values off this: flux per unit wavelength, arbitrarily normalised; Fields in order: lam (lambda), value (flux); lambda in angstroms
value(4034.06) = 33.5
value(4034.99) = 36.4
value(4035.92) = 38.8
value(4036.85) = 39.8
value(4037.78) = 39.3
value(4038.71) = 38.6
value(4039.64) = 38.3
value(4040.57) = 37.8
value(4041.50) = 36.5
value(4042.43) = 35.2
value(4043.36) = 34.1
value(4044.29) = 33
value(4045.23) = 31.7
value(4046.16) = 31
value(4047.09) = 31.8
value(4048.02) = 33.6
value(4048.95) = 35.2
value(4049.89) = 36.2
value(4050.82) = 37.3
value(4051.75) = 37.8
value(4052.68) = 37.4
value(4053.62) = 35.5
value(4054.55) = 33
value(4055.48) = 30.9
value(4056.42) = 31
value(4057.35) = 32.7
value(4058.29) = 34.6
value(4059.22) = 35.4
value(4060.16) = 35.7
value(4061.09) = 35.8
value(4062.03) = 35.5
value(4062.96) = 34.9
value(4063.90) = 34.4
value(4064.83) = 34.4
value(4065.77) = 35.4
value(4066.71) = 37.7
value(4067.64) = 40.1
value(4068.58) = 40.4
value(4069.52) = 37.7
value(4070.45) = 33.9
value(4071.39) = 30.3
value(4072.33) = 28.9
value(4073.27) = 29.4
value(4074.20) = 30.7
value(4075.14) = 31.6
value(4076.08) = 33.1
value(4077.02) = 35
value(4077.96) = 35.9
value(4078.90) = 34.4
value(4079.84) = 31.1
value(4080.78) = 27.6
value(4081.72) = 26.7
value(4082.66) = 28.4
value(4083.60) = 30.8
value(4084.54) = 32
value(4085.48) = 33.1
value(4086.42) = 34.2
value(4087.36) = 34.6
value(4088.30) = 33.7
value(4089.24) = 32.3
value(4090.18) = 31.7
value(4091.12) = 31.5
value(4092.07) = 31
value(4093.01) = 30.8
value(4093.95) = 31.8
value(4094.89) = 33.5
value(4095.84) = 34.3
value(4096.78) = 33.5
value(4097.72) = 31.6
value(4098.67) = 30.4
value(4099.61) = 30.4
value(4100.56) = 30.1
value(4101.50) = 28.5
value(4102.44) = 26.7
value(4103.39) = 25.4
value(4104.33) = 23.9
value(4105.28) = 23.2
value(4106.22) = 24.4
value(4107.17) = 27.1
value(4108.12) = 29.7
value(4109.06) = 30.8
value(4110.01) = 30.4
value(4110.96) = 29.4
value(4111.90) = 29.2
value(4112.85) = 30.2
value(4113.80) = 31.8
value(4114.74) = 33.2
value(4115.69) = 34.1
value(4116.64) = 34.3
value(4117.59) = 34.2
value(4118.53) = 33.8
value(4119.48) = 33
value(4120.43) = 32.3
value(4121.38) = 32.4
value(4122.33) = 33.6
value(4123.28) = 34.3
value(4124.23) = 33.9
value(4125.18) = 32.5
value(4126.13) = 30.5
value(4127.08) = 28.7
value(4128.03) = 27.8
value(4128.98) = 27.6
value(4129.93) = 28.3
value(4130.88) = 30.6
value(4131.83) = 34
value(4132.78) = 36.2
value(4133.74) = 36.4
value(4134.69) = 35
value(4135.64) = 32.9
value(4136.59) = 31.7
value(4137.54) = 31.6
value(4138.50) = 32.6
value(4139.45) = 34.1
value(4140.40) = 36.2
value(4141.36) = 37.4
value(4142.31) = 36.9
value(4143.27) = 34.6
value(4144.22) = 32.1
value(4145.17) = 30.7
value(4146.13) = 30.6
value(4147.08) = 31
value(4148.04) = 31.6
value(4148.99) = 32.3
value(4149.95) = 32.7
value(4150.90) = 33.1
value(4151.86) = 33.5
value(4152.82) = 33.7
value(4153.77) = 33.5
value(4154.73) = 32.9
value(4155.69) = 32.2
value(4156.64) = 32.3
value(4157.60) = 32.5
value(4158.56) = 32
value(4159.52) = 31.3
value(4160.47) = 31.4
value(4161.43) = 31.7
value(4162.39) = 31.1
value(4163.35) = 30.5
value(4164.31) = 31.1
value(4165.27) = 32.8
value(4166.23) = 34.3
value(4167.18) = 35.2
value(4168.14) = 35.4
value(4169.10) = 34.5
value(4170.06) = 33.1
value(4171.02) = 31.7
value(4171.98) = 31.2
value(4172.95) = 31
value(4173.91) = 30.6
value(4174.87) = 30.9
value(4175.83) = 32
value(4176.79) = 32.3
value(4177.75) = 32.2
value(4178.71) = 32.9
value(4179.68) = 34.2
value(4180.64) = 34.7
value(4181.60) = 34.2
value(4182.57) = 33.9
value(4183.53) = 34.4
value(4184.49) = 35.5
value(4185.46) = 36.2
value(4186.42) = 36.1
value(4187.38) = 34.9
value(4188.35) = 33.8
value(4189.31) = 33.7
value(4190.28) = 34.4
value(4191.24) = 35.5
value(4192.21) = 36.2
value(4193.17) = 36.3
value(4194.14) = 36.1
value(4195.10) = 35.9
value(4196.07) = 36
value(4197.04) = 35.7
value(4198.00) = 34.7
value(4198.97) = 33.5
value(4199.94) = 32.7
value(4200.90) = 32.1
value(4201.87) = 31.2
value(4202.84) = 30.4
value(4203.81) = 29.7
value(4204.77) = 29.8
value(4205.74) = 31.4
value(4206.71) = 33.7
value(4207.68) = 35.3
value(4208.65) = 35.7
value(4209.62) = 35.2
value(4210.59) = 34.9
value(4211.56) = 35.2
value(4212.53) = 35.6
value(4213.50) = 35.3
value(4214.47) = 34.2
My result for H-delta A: 2.96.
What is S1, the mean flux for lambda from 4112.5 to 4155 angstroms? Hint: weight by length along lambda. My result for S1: 32.8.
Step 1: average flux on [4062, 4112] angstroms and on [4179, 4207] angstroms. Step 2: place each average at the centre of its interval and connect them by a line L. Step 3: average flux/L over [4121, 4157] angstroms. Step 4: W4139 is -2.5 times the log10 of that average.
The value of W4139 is 0.00 mag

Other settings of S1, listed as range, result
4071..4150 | 31.6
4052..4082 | 33.8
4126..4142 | 32.5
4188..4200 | 35.1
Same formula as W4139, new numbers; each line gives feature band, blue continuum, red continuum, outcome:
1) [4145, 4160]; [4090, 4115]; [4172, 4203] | 0.00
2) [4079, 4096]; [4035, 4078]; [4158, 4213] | 0.10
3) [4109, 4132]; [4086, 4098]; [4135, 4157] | 0.04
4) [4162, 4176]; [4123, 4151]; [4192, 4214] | 0.03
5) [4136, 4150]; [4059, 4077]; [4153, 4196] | 0.02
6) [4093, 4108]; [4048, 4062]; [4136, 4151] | 0.17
